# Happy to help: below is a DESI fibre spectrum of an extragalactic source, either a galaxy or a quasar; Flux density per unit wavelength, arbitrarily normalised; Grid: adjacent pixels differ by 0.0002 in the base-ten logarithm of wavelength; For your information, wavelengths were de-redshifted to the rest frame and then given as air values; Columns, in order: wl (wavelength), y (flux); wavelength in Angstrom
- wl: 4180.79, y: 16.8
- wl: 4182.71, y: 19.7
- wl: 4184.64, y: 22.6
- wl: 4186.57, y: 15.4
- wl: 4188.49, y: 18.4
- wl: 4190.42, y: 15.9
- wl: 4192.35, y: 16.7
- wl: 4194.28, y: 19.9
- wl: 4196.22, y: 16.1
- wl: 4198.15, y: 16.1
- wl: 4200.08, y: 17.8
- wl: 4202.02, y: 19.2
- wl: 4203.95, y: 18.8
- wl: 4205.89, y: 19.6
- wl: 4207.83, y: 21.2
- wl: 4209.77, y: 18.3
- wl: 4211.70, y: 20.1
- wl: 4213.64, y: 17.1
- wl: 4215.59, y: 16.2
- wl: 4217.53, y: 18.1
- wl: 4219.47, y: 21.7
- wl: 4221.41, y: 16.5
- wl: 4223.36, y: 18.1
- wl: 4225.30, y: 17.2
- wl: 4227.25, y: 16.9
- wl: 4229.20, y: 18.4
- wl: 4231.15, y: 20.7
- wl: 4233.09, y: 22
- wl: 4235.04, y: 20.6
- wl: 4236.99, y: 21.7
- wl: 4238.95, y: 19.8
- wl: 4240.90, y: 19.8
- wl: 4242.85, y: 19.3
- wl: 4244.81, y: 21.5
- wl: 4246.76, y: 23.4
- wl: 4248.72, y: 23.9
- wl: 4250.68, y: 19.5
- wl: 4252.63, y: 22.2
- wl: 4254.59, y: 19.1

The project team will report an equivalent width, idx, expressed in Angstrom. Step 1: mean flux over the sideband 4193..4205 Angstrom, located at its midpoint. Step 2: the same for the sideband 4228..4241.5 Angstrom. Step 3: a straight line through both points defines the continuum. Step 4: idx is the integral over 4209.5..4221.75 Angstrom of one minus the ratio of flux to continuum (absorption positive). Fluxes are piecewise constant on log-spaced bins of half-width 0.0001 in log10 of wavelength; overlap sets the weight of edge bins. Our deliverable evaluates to 0.45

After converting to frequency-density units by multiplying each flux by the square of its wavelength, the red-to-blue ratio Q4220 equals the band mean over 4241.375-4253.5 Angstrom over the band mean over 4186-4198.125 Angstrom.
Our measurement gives 1.30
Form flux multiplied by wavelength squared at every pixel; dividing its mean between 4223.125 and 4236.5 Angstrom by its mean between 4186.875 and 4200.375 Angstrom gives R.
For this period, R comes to 1.1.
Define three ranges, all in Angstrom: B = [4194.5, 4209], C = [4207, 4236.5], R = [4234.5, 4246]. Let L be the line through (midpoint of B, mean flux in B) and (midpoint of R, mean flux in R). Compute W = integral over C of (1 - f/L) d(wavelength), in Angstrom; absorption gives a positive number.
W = 0.9 Angstrom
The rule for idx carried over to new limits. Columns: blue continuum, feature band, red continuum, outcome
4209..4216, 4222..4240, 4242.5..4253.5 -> 0.5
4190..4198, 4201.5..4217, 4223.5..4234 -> -0.8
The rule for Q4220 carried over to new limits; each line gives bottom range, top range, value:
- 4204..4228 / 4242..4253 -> 1.19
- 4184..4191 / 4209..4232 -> 1.03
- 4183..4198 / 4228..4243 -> 1.16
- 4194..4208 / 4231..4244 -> 1.14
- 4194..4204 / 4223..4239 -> 1.12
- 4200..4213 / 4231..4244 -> 1.08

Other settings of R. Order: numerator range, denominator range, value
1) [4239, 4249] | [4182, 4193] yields 1.21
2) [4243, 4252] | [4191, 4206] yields 1.25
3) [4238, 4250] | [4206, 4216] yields 1.15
